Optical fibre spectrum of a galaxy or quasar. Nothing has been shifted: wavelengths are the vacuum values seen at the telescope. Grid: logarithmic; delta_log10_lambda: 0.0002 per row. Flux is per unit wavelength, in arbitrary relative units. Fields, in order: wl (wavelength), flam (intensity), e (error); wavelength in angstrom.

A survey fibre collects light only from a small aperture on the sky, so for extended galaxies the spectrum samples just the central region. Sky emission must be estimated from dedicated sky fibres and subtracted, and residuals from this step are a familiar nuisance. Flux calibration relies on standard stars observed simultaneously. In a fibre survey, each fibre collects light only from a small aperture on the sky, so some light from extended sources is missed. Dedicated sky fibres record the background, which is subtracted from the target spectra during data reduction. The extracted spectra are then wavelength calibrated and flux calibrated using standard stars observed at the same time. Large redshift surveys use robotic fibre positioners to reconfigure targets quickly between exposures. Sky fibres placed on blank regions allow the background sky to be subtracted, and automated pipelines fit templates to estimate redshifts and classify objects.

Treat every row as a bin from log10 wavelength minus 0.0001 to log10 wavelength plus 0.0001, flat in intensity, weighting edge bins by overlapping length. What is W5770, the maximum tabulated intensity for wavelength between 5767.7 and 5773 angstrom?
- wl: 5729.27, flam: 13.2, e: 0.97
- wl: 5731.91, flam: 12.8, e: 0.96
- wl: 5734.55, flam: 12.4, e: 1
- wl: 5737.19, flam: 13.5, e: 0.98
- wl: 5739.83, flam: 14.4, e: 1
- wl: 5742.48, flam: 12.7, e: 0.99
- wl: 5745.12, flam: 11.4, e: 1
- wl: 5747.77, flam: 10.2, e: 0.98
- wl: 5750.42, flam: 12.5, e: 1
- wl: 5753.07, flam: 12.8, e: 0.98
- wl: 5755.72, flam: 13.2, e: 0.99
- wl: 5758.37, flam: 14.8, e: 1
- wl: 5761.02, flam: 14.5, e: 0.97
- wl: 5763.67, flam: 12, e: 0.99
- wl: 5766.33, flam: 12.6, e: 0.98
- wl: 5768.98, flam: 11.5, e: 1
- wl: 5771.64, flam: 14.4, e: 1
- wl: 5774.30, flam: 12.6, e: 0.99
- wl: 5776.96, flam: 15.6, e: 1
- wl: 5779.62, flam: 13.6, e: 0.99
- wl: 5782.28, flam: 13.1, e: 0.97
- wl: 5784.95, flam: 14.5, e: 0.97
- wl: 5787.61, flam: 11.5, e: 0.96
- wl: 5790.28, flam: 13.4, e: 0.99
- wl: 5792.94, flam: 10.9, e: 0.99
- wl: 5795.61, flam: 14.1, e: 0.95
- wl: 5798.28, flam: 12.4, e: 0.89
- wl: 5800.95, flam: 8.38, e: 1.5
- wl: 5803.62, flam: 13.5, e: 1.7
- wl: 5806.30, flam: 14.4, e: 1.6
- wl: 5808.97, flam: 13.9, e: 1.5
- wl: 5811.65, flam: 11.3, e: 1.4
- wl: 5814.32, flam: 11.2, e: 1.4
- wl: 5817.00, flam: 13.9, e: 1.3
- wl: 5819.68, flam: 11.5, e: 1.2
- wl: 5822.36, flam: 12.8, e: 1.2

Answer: 14.4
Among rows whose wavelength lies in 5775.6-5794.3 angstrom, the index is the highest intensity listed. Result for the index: 15.6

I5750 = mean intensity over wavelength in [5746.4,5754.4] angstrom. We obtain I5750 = 11.8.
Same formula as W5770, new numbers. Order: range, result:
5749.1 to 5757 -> 13.2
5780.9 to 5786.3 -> 14.5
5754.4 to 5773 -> 14.8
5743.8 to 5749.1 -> 11.4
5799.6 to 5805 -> 13.5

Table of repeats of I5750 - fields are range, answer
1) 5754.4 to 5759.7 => 14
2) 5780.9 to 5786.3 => 13.8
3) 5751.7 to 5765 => 13.5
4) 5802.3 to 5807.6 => 13.9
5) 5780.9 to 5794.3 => 12.7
